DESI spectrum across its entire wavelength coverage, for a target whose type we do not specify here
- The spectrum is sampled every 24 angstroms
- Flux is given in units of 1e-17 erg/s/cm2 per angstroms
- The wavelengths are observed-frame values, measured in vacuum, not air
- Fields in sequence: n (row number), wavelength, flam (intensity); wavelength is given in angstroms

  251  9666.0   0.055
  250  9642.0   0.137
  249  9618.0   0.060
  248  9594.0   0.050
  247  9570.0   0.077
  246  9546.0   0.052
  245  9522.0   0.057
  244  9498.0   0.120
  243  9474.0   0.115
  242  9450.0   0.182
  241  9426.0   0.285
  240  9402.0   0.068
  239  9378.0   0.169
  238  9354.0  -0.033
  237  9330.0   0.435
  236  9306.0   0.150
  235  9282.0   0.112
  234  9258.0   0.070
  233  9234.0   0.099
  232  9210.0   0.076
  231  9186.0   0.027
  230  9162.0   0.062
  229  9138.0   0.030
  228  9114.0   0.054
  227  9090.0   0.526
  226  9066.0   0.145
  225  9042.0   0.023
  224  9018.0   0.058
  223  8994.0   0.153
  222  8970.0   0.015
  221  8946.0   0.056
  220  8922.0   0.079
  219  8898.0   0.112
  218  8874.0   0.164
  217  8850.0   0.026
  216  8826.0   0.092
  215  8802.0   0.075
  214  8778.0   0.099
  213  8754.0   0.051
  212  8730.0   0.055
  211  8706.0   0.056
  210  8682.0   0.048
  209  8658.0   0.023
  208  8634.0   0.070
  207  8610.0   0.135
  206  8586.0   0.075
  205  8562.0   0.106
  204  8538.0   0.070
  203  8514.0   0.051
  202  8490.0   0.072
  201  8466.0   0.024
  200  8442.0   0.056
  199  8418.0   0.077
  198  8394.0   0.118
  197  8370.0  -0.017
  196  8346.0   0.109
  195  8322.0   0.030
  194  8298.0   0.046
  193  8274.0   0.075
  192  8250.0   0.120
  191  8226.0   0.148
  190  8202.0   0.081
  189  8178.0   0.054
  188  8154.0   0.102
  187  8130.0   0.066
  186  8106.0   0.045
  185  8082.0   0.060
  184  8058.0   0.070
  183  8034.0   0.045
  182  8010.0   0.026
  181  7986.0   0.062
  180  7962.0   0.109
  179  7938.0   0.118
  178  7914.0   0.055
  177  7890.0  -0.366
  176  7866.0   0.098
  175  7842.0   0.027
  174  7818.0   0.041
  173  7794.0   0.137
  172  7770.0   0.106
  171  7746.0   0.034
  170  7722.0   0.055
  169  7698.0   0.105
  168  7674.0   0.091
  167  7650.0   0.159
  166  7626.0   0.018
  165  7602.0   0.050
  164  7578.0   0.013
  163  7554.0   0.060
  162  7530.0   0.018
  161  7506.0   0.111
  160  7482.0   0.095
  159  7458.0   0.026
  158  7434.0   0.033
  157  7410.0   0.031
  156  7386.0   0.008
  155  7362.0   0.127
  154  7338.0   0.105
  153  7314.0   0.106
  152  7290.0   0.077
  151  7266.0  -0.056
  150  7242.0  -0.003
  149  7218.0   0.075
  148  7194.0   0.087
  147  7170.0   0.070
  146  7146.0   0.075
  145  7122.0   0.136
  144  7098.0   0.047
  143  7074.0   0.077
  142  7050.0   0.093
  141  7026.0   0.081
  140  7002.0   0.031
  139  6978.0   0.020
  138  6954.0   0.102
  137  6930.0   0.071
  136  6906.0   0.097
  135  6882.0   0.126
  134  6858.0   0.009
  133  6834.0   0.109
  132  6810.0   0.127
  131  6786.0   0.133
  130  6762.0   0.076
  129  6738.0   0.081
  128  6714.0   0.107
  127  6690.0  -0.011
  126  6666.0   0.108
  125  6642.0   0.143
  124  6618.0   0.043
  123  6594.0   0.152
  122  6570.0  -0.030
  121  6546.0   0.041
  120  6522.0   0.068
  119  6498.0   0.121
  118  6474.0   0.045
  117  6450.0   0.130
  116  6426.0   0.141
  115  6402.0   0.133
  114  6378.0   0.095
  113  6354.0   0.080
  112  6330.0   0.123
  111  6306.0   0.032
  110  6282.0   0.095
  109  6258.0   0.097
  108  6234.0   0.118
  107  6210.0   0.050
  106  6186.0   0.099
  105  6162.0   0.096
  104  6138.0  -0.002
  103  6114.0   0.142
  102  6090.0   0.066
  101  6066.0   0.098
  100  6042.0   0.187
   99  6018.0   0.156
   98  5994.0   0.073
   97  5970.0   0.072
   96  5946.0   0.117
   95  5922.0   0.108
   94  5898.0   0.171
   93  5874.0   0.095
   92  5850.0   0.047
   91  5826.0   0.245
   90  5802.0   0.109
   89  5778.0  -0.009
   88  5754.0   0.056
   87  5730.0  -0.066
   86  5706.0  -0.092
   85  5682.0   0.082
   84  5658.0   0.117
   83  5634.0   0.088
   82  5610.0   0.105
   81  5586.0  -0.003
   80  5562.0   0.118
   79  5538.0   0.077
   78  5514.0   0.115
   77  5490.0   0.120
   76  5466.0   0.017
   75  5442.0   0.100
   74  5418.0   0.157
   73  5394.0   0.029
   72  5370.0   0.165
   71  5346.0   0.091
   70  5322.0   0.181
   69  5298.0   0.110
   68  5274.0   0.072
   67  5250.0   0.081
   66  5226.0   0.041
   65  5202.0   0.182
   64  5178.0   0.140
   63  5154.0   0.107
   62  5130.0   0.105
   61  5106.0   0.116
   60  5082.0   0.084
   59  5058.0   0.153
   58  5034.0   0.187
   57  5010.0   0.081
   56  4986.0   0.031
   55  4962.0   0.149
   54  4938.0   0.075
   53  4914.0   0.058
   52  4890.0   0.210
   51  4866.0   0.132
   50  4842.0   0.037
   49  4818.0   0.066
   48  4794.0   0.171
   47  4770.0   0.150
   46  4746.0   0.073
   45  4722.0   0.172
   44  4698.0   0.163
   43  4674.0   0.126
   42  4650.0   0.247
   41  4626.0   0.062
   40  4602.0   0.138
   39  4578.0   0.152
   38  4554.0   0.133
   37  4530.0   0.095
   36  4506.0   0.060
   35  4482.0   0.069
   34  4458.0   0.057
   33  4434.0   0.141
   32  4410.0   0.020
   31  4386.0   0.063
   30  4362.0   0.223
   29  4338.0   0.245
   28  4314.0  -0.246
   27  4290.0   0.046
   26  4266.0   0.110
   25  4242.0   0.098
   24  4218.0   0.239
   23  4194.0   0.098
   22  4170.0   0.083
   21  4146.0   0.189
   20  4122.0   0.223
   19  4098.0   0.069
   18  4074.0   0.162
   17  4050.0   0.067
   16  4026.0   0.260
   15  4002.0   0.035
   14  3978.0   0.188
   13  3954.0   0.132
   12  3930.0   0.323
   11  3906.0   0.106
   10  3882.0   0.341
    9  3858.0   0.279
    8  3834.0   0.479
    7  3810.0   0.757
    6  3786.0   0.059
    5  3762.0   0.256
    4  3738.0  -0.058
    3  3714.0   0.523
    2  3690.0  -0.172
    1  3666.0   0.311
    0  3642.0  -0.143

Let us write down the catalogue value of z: 1.437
